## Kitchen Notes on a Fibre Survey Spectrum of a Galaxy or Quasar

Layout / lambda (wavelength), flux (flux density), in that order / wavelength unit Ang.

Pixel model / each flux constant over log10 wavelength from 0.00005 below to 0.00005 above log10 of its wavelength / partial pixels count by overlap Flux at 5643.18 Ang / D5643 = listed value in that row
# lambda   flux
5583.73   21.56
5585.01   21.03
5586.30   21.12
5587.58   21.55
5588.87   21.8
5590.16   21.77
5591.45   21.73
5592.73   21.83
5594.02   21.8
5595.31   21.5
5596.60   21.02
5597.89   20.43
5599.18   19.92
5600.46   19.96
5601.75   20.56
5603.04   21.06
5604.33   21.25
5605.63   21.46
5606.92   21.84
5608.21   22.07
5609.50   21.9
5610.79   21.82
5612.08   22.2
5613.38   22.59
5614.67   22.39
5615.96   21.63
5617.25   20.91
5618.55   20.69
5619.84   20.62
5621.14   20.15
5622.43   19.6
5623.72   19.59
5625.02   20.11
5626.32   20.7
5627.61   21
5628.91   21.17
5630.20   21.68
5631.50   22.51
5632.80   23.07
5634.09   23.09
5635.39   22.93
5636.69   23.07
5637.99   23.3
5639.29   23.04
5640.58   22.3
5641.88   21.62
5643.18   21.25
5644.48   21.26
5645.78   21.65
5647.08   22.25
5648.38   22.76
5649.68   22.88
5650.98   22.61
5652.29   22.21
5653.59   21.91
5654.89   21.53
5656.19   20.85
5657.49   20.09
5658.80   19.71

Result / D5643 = 21.25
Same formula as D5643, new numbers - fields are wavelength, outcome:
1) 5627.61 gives 21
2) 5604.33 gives 21.25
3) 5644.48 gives 21.26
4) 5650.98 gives 22.61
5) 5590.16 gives 21.77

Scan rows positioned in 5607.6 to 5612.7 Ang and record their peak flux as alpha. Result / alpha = 22.2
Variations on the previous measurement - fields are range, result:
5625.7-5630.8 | 21.68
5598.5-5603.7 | 21.06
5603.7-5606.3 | 21.46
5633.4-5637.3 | 23.09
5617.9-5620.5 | 20.69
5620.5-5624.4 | 20.15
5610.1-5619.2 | 22.59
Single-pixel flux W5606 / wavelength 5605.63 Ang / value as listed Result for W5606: 21.46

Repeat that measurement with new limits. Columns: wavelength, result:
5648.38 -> 22.76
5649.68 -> 22.88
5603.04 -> 21.06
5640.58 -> 22.3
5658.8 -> 19.71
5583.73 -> 21.56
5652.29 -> 22.21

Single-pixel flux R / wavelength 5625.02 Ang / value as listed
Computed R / 20.11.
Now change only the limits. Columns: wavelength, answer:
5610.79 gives 21.82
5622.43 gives 19.6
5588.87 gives 21.8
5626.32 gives 20.7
